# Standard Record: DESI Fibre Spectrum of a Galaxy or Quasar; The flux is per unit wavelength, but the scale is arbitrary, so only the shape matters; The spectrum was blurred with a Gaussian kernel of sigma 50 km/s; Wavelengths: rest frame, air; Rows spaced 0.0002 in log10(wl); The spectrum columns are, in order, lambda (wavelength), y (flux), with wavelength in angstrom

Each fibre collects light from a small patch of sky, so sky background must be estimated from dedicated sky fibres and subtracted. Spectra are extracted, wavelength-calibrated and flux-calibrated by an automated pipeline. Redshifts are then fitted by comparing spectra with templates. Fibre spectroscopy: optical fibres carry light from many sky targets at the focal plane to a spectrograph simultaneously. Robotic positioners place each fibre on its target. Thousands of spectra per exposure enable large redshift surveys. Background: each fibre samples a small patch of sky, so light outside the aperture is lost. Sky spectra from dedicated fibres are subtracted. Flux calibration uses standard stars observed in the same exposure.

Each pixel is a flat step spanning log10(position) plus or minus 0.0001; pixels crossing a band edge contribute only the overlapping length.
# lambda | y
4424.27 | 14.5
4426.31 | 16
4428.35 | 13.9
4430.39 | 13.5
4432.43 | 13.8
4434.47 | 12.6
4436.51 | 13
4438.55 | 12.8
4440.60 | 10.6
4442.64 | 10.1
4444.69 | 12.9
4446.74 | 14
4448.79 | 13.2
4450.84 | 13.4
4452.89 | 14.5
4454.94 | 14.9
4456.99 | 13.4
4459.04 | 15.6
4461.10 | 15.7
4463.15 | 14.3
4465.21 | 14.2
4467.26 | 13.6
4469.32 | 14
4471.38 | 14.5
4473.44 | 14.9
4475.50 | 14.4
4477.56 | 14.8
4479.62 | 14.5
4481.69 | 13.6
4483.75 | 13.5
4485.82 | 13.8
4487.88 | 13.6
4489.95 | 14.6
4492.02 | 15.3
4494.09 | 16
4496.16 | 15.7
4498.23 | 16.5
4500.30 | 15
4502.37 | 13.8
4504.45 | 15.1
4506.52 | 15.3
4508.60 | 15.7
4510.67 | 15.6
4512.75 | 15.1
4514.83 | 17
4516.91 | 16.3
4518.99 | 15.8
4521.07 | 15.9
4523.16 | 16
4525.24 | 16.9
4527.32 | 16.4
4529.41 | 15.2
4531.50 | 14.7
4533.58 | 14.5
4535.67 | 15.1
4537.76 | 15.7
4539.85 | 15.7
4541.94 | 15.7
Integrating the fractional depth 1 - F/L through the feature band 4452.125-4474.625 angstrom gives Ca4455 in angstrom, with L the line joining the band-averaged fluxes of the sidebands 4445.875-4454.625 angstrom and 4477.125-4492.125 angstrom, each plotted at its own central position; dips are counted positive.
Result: -0.89 angstrom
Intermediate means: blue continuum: 13.9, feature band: 14.5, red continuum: 14.1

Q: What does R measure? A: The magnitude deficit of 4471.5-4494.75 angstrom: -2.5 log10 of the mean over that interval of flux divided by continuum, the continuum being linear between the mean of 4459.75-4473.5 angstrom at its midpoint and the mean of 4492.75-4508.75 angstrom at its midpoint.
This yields 0.03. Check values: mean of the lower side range 14.4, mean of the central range 14.4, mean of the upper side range 15.4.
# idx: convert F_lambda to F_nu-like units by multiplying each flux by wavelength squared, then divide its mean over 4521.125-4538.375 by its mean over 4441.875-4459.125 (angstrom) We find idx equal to 1.2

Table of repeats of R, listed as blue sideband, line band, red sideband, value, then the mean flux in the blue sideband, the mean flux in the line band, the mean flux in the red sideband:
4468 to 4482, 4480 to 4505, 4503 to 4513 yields 0.015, 14.4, 14.7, 15.3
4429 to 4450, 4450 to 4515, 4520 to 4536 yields -0.048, 12.7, 14.7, 15.6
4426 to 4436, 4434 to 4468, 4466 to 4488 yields 0.036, 13.8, 13.5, 14.1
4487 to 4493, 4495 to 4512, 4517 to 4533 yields -0.024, 14.5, 15.3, 15.8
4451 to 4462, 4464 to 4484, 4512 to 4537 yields 0.055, 14.7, 14.2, 15.7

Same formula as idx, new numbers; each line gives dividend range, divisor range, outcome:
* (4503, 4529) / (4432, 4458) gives 1.26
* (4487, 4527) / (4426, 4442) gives 1.23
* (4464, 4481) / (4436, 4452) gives 1.16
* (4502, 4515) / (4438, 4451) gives 1.28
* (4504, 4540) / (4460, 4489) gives 1.12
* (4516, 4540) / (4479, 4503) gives 1.09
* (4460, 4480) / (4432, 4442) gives 1.19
